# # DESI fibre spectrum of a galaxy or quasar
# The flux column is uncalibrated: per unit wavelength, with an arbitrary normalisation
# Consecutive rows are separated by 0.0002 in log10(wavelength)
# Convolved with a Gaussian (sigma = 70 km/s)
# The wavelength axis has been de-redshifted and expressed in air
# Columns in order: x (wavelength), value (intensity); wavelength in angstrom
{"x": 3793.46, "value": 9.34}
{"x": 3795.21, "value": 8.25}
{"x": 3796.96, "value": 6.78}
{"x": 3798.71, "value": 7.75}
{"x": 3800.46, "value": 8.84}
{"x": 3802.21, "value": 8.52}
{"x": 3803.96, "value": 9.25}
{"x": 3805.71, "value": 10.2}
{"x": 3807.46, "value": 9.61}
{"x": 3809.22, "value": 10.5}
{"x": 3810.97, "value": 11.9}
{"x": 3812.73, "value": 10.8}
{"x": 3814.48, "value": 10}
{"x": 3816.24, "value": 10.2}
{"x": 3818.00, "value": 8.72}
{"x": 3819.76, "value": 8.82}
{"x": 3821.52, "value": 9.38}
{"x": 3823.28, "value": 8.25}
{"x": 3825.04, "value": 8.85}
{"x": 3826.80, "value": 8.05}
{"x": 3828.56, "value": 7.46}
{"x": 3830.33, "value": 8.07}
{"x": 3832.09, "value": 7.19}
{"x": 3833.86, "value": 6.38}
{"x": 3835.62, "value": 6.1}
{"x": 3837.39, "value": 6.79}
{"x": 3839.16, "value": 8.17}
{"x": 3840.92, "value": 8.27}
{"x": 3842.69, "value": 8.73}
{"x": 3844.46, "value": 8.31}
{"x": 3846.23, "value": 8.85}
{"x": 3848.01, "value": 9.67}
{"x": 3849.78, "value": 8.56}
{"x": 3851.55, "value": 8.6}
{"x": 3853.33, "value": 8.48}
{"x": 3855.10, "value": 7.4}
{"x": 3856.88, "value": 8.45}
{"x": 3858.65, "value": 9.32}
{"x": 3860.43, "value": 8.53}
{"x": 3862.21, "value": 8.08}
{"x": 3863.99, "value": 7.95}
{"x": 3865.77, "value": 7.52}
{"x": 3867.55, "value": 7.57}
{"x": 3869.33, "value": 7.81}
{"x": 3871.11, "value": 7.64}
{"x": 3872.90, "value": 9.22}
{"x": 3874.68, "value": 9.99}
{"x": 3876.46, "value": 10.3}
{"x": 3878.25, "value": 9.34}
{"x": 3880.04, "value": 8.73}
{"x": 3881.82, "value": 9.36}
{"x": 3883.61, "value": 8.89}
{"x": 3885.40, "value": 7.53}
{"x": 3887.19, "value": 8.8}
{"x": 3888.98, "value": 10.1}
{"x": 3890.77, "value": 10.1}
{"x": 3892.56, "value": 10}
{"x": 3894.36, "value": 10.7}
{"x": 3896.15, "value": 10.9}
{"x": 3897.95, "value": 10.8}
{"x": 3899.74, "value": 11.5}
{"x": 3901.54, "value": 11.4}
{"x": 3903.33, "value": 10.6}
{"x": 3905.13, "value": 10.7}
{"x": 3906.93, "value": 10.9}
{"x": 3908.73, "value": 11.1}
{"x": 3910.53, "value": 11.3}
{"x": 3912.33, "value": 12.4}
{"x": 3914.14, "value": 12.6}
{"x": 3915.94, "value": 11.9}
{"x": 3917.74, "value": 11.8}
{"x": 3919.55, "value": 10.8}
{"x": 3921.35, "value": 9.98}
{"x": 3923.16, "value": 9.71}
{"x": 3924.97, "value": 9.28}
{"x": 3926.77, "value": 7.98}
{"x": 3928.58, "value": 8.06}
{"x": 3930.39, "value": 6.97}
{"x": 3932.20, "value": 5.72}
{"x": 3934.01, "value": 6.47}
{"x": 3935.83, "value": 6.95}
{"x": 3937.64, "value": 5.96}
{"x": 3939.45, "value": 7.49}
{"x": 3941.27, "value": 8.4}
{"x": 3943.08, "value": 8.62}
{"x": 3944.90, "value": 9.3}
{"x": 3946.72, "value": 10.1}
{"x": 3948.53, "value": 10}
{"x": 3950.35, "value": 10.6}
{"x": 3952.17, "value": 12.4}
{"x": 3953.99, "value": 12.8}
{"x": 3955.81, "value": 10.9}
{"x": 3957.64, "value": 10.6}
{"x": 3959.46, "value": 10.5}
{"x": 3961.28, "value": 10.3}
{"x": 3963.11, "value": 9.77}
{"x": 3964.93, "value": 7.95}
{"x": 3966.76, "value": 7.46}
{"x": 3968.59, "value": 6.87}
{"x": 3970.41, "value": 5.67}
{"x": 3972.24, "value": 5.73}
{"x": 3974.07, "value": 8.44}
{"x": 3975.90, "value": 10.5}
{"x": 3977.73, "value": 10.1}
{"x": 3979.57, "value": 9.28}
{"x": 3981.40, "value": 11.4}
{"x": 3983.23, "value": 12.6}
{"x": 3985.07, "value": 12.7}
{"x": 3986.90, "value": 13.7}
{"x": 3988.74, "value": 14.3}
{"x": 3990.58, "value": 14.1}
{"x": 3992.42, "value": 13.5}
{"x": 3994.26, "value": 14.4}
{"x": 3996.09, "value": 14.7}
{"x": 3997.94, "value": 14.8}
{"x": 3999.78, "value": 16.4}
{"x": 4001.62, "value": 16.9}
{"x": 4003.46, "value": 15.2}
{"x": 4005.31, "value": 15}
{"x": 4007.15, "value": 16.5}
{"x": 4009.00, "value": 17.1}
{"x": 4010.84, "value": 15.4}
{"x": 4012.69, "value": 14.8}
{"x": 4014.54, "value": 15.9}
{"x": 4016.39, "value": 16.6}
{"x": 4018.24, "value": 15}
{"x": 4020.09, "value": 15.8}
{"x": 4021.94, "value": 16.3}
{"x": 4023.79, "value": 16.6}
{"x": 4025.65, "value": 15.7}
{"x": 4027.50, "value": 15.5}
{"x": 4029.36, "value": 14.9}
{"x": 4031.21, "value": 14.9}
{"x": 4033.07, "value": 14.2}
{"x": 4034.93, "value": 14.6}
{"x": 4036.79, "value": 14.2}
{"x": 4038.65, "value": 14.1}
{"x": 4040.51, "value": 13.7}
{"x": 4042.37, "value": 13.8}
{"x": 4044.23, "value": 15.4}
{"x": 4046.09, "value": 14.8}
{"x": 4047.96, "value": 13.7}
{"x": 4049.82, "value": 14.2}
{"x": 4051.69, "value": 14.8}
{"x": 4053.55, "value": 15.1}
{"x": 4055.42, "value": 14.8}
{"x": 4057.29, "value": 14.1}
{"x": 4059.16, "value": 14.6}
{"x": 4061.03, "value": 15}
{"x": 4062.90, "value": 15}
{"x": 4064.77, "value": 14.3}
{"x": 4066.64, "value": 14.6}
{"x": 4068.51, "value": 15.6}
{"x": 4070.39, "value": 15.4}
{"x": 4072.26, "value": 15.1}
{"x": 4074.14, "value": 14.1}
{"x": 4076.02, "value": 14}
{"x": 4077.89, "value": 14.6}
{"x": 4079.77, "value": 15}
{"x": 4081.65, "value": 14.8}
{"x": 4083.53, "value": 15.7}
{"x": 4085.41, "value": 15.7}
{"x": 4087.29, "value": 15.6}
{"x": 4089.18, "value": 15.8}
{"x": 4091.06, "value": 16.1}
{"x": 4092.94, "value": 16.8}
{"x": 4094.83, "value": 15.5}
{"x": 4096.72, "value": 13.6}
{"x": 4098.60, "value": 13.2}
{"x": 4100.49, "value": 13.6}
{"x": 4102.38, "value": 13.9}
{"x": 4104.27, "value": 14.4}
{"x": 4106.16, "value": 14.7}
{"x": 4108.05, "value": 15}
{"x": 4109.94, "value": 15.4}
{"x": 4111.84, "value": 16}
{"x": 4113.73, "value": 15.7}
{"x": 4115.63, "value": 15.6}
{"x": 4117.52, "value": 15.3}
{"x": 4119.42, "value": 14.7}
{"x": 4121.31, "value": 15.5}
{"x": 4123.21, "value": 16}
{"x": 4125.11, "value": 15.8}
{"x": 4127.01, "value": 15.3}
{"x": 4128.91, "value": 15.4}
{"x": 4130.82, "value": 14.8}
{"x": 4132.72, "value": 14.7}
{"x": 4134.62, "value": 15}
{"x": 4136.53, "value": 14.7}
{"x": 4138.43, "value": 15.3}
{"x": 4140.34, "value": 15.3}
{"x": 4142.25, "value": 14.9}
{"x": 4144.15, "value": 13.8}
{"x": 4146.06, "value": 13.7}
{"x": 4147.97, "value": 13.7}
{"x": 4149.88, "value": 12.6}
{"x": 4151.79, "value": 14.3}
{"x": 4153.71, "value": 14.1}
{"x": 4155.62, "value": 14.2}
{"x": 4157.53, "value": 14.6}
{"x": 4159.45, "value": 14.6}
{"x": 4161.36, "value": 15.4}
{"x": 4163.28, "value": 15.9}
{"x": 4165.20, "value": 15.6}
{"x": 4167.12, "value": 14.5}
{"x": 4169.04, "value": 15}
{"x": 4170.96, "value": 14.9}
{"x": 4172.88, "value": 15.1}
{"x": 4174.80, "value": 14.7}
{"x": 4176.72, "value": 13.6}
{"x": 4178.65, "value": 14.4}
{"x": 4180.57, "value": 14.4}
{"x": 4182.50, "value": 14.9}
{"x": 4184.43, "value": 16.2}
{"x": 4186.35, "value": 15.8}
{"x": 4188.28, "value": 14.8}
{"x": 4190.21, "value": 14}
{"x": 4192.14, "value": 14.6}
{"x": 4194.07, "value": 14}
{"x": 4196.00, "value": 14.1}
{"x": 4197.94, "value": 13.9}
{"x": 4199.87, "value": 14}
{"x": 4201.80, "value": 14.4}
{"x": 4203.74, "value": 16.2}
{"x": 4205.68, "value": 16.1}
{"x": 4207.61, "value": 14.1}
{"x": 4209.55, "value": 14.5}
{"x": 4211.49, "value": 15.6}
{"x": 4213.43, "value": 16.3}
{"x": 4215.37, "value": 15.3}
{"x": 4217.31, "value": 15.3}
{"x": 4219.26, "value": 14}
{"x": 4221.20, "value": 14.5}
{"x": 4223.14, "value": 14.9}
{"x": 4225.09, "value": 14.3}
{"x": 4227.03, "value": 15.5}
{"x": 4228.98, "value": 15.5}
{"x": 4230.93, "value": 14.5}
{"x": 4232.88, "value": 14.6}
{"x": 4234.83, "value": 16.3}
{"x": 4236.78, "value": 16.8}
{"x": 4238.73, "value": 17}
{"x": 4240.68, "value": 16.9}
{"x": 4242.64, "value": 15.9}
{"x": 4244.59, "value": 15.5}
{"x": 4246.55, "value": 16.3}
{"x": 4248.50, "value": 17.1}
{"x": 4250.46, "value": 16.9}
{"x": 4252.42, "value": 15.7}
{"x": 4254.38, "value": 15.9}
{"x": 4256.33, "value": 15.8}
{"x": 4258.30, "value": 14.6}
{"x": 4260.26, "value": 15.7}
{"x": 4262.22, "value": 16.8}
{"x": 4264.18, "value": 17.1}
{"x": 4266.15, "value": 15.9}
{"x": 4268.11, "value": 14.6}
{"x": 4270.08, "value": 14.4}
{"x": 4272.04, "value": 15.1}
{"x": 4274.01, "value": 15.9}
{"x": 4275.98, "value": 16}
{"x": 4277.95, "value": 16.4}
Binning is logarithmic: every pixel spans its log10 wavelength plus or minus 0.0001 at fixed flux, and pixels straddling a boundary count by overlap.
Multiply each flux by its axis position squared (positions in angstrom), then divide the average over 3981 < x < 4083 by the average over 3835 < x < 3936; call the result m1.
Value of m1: 1.7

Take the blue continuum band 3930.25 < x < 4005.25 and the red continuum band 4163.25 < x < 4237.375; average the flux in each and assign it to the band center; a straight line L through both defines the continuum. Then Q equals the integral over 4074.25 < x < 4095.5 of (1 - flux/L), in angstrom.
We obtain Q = -4.3 angstrom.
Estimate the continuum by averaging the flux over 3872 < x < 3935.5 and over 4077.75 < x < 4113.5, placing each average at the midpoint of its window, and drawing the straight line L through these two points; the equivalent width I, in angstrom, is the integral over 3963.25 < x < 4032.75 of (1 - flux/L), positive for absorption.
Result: -4.5 angstrom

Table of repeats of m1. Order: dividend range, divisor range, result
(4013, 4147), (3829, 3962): 1.78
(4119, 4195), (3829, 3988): 1.80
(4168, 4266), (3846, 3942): 1.94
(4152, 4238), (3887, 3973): 1.77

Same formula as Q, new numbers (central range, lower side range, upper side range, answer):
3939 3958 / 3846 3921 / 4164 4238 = 1.08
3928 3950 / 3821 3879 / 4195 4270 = 4.55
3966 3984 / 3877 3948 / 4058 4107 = 4.31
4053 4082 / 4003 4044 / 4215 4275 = 1.11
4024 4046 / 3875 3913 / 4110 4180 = -3.21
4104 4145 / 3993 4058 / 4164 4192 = -0.59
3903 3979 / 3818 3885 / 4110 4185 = 6.37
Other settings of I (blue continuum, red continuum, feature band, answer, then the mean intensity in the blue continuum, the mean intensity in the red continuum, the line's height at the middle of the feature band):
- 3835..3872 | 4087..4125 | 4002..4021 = -4.9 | 8.15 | 15.1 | 12.5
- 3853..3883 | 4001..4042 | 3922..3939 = 5.7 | 8.58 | 15.4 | 11.3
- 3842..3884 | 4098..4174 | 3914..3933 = 1.1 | 8.63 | 14.8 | 10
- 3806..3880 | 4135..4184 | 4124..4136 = -1.0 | 8.64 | 14.6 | 14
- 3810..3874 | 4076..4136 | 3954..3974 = 4.8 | 8.45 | 15.1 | 11.5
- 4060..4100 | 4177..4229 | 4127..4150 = 0.5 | 15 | 14.8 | 14.9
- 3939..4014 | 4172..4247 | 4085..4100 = -2.1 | 11.7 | 15.1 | 13.4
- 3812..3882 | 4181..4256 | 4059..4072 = -2.5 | 8.48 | 15.3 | 12.5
